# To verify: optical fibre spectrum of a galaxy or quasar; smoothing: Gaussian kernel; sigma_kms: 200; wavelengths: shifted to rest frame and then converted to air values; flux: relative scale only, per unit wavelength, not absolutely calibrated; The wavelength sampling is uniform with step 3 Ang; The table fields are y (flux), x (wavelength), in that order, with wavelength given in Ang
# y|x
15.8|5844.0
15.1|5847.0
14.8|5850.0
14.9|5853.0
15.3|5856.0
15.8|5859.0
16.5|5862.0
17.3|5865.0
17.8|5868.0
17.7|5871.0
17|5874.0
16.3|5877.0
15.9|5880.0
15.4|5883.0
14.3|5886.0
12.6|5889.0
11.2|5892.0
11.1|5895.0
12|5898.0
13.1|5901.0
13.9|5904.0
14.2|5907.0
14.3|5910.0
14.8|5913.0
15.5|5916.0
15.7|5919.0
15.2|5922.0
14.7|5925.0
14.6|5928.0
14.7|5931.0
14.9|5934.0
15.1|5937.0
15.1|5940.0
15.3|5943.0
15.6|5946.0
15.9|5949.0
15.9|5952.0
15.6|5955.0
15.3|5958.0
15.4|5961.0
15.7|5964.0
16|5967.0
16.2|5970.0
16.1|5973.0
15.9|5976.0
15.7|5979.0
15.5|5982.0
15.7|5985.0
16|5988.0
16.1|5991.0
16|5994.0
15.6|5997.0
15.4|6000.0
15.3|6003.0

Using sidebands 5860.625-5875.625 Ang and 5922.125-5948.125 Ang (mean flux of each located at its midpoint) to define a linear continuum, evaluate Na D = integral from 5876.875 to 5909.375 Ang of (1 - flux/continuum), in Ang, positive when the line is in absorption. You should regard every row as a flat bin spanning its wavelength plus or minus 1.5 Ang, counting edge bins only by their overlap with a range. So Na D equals 5.7 Ang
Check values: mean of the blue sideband 17.3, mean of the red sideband 15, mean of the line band 13.5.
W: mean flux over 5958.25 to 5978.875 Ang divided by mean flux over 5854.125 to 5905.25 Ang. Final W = 1.06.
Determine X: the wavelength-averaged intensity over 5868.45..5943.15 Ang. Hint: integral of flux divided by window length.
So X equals 14.6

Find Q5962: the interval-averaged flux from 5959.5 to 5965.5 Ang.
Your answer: 15.5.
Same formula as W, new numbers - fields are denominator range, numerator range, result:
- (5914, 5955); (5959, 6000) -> 1.04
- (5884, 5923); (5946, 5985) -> 1.15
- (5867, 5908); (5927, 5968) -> 1.07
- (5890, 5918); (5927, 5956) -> 1.14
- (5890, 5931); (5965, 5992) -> 1.15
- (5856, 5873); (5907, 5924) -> 0.89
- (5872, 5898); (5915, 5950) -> 1.07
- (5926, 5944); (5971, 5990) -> 1.06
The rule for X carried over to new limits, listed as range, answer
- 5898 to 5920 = 14.3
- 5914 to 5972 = 15.4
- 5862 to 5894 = 15.5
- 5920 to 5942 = 14.9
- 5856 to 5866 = 16.3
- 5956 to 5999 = 15.8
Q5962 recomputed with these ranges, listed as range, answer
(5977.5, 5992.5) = 15.8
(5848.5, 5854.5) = 14.9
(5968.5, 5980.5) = 16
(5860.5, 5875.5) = 17.3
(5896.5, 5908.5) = 13.3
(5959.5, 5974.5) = 15.9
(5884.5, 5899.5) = 12.2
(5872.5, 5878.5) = 16.7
